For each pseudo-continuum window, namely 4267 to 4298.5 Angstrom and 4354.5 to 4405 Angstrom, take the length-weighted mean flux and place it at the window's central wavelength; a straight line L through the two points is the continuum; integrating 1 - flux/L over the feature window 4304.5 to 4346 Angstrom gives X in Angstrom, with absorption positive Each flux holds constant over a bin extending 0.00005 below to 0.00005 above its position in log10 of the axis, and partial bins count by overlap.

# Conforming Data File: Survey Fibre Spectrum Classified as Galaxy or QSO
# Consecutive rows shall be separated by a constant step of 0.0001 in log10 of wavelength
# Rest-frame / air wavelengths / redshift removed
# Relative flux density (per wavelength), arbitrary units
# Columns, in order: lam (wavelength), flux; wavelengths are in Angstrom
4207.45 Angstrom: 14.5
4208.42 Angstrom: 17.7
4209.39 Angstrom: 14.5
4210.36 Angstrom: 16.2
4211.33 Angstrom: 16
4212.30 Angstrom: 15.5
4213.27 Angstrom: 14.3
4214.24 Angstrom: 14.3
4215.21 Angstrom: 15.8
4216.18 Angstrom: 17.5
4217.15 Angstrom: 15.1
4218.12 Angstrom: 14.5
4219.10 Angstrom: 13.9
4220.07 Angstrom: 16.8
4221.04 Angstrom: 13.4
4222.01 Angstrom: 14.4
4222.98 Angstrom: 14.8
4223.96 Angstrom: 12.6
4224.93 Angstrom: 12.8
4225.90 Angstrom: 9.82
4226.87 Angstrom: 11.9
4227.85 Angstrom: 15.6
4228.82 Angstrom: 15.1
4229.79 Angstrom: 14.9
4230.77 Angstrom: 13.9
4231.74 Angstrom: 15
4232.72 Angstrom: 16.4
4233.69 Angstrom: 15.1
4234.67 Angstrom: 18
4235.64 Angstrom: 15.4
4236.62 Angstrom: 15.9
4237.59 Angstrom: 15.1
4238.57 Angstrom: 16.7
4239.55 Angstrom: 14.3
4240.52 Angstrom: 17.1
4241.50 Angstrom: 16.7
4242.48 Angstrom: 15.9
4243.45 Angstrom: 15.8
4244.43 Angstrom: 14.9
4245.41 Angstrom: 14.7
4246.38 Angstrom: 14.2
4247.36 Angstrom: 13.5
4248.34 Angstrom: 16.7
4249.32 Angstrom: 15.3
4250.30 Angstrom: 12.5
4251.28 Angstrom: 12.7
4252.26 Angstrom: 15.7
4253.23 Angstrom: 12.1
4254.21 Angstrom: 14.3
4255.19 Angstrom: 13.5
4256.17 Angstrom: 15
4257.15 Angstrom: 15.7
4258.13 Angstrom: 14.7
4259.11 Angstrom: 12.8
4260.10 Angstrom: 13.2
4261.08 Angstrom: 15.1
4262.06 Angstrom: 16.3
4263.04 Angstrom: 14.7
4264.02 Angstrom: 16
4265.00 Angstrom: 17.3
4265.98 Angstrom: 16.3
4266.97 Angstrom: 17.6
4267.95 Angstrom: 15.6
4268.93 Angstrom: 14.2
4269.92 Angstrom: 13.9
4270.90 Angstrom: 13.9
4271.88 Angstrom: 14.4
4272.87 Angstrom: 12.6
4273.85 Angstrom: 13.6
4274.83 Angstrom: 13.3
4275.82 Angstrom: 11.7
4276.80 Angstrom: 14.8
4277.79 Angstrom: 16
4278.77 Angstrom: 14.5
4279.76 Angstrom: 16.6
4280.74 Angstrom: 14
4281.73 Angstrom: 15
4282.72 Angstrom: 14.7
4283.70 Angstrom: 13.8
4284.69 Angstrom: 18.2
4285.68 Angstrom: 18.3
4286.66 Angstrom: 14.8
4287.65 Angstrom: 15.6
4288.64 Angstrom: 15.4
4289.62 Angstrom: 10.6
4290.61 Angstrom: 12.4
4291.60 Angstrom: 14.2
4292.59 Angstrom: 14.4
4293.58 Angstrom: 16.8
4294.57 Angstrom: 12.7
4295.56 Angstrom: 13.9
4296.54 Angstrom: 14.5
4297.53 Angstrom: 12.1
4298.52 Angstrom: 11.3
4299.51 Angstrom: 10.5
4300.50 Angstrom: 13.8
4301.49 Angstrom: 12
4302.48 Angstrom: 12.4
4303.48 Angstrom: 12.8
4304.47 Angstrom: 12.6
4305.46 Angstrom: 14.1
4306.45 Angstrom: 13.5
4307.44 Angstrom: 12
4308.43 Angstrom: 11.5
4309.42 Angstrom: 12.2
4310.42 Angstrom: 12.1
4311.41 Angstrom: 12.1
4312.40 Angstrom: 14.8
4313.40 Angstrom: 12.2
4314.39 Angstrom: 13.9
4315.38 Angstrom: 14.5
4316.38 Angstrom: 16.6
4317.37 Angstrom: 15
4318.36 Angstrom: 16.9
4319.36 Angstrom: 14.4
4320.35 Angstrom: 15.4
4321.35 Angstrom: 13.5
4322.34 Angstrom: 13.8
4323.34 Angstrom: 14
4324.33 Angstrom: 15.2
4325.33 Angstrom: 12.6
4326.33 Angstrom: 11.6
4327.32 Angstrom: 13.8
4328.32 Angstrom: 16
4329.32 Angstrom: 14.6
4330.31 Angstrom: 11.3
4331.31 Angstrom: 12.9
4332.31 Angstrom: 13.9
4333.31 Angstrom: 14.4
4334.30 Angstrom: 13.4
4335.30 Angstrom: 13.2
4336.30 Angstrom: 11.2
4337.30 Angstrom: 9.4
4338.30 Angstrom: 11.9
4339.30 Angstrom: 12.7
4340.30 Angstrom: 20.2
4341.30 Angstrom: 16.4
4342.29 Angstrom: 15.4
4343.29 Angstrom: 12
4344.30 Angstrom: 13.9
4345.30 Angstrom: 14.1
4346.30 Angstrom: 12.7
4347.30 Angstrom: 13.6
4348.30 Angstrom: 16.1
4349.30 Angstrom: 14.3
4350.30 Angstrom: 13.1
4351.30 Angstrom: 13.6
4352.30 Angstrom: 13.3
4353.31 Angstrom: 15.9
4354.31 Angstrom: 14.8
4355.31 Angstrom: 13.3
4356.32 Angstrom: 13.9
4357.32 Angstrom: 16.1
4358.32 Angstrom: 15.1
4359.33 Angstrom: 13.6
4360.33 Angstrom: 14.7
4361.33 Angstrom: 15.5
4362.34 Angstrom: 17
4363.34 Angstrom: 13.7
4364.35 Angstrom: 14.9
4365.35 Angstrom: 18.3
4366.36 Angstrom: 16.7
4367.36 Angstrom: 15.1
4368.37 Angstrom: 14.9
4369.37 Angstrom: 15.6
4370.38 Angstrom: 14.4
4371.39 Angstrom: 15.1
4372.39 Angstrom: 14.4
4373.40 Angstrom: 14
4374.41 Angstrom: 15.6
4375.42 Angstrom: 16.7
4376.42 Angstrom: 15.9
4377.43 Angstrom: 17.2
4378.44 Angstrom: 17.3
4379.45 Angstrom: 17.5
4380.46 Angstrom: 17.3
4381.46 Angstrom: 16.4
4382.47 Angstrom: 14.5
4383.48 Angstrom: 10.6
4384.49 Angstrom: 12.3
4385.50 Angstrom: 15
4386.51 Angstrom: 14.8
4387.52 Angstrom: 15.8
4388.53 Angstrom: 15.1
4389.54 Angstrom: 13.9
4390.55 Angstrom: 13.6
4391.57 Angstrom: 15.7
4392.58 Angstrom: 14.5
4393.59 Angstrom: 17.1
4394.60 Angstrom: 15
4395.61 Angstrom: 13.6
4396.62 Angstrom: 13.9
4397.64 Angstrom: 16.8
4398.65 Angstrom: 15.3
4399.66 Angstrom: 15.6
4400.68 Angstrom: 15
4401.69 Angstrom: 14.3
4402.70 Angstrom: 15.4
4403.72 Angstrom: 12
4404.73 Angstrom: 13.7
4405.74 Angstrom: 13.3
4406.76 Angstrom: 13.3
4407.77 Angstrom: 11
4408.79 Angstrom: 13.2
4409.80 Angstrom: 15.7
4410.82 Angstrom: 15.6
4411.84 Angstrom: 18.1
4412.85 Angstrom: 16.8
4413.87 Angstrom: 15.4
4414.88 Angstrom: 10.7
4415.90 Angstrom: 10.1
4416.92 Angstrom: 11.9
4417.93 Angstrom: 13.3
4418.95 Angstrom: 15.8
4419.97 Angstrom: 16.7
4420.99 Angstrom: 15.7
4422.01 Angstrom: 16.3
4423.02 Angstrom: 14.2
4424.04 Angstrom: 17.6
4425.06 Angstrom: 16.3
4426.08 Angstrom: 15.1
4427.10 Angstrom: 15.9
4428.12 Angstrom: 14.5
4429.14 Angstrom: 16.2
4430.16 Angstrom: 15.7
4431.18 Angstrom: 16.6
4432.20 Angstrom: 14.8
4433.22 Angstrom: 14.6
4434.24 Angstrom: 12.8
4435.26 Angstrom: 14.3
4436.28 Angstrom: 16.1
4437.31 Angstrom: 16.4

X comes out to 2.8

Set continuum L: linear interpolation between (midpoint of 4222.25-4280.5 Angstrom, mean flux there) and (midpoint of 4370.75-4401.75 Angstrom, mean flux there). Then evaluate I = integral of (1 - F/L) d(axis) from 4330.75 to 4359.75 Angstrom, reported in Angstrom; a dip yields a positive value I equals 2.1 Angstrom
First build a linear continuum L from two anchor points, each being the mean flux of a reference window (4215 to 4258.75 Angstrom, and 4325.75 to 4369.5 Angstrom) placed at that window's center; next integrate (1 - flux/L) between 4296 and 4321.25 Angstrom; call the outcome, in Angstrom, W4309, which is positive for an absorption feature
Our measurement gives 1.9 Angstrom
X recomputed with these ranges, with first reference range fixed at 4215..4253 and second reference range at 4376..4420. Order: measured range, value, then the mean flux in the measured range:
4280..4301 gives 0.9 Angstrom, 14.2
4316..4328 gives 0.3 Angstrom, 14.4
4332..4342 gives 0.7 Angstrom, 13.7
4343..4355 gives 0.6 Angstrom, 14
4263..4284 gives 0.1 Angstrom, 14.8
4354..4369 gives -0.5 Angstrom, 15.2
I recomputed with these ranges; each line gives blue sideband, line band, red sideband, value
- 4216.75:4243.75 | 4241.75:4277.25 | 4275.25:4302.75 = -0.20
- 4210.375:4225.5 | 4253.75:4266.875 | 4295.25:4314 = -1.27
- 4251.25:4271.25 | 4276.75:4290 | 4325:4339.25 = -0.92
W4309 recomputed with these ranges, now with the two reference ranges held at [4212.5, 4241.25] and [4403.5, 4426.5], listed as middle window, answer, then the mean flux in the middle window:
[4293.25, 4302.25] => 1.1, 13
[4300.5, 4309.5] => 1.3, 12.7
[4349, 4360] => 0.2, 14.3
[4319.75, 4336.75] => 1.2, 13.6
